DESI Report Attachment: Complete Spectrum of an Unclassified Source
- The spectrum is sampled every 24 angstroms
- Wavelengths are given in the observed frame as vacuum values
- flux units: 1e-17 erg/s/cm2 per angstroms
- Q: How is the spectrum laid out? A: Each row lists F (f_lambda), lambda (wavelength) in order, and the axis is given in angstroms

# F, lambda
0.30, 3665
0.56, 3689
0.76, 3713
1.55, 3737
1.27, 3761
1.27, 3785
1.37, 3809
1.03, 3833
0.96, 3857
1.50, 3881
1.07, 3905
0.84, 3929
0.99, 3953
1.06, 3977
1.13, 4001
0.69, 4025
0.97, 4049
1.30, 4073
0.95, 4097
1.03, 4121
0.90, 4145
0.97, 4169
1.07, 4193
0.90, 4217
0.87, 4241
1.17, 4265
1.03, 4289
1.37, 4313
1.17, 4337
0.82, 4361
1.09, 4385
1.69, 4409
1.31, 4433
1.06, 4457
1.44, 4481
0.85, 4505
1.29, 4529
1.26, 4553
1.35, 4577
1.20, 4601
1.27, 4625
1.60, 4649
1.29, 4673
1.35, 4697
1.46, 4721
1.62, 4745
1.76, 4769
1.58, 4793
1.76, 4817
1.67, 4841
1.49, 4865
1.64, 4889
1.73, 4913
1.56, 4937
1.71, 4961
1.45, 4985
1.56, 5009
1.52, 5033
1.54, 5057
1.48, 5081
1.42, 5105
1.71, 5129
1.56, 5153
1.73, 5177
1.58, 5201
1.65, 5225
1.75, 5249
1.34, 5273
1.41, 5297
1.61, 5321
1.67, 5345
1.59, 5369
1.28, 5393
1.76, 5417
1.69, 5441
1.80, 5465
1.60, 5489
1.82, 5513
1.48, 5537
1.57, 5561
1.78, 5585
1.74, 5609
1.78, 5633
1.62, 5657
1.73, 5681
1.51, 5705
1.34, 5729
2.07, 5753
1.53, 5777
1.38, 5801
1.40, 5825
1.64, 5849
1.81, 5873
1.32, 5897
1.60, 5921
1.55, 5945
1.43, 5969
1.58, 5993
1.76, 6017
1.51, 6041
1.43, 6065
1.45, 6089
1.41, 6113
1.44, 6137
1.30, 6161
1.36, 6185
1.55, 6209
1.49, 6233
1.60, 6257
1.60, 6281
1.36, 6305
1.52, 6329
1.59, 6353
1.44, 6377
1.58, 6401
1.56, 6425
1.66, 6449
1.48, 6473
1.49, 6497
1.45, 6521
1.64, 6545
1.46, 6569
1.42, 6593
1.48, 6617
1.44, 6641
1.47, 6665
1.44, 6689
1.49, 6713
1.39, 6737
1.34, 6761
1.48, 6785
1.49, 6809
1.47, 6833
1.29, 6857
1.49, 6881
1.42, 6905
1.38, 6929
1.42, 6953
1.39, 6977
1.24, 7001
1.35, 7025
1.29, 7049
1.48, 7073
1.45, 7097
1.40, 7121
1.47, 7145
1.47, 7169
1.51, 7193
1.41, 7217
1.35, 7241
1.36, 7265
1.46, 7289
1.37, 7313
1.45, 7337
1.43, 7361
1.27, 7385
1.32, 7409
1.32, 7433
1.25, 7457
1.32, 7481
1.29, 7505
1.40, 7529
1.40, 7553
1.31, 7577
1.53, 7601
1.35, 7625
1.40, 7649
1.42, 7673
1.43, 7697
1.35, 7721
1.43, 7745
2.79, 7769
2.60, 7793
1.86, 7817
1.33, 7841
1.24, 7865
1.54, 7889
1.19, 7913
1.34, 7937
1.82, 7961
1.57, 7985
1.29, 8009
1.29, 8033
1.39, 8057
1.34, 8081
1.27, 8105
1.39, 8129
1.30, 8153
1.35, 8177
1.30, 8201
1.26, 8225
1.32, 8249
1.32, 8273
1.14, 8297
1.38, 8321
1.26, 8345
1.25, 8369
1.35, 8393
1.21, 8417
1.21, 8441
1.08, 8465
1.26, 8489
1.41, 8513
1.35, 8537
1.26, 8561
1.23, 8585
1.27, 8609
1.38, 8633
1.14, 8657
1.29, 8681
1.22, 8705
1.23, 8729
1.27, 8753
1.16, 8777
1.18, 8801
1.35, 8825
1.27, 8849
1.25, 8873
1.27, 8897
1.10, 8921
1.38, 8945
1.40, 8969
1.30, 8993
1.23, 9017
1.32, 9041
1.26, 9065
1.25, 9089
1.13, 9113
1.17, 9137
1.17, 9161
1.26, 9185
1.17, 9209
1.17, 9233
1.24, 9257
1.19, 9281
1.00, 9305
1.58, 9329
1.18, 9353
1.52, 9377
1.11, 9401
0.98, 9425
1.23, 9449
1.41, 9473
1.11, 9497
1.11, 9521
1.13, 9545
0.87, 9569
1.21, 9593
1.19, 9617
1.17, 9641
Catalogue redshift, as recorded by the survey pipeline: 0.185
